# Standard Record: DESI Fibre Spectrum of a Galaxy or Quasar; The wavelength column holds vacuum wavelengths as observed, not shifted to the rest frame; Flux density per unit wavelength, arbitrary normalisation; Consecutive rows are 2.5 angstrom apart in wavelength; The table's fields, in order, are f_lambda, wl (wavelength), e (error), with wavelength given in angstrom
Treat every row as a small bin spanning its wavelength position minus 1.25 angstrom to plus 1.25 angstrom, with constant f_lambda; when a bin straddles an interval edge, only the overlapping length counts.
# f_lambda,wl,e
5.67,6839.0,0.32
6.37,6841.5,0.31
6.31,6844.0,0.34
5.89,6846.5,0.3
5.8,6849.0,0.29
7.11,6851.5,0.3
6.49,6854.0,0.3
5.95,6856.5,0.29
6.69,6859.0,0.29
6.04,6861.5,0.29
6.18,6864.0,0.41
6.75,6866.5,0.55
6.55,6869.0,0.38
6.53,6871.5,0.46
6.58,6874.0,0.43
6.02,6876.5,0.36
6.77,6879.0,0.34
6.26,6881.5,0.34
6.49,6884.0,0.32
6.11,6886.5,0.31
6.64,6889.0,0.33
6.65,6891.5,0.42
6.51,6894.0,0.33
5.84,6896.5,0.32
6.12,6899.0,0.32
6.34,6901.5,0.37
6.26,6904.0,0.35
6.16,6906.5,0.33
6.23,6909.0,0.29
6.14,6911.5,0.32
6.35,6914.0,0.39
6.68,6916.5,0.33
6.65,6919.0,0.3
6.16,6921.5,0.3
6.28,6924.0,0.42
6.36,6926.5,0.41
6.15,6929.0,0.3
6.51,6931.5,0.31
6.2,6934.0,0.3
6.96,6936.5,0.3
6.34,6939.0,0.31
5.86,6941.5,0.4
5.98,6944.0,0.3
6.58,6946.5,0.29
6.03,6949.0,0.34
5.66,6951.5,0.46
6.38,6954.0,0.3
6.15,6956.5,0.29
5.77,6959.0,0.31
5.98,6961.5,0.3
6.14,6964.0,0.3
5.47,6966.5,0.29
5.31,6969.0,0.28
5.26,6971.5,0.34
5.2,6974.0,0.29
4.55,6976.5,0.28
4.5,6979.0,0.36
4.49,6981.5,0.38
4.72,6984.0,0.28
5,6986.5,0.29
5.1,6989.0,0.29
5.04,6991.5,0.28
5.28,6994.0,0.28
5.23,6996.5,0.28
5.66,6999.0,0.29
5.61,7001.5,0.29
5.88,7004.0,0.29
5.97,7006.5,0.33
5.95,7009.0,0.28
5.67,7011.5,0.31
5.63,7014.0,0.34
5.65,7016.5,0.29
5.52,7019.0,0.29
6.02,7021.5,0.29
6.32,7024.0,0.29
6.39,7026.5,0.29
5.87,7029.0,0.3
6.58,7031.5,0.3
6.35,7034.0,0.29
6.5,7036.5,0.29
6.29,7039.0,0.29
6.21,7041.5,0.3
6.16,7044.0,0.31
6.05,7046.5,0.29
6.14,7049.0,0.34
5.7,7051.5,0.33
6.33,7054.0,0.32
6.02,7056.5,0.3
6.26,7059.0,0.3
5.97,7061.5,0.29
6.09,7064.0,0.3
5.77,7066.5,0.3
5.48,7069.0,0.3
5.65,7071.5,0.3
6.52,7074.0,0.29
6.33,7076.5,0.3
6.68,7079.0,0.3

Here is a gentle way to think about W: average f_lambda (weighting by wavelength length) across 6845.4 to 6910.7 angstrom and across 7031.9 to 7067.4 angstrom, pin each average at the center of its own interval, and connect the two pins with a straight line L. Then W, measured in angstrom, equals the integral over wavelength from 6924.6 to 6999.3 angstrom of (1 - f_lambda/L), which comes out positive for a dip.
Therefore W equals 7.0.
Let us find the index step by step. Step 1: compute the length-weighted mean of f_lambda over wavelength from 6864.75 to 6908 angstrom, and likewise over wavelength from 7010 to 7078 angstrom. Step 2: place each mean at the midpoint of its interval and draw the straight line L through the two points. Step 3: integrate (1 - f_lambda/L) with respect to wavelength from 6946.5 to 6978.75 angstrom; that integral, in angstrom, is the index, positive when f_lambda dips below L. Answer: 2.9 angstrom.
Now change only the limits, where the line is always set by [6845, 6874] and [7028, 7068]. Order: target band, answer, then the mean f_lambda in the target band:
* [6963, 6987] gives 4.5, 5.05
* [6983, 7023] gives 4.5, 5.51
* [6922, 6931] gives 0.0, 6.28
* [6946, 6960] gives 0.4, 6.07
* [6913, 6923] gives -0.3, 6.46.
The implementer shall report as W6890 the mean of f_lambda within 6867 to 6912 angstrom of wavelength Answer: 6.35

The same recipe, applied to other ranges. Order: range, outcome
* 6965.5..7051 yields 5.64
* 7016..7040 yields 6.16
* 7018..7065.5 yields 6.15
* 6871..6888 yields 6.39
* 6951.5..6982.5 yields 5.45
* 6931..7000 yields 5.61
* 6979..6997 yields 4.94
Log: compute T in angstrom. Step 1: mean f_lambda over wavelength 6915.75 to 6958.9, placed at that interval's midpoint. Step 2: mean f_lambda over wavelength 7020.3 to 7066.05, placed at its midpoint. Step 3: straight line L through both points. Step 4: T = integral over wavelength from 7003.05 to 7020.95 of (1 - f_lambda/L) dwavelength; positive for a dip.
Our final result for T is 1.3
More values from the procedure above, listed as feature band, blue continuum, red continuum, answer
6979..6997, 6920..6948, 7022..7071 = 3.7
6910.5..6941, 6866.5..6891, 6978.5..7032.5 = -1.3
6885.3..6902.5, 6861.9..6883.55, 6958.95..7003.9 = -0.3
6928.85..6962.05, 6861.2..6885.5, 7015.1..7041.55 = 0.6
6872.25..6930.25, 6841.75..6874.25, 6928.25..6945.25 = -0.1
